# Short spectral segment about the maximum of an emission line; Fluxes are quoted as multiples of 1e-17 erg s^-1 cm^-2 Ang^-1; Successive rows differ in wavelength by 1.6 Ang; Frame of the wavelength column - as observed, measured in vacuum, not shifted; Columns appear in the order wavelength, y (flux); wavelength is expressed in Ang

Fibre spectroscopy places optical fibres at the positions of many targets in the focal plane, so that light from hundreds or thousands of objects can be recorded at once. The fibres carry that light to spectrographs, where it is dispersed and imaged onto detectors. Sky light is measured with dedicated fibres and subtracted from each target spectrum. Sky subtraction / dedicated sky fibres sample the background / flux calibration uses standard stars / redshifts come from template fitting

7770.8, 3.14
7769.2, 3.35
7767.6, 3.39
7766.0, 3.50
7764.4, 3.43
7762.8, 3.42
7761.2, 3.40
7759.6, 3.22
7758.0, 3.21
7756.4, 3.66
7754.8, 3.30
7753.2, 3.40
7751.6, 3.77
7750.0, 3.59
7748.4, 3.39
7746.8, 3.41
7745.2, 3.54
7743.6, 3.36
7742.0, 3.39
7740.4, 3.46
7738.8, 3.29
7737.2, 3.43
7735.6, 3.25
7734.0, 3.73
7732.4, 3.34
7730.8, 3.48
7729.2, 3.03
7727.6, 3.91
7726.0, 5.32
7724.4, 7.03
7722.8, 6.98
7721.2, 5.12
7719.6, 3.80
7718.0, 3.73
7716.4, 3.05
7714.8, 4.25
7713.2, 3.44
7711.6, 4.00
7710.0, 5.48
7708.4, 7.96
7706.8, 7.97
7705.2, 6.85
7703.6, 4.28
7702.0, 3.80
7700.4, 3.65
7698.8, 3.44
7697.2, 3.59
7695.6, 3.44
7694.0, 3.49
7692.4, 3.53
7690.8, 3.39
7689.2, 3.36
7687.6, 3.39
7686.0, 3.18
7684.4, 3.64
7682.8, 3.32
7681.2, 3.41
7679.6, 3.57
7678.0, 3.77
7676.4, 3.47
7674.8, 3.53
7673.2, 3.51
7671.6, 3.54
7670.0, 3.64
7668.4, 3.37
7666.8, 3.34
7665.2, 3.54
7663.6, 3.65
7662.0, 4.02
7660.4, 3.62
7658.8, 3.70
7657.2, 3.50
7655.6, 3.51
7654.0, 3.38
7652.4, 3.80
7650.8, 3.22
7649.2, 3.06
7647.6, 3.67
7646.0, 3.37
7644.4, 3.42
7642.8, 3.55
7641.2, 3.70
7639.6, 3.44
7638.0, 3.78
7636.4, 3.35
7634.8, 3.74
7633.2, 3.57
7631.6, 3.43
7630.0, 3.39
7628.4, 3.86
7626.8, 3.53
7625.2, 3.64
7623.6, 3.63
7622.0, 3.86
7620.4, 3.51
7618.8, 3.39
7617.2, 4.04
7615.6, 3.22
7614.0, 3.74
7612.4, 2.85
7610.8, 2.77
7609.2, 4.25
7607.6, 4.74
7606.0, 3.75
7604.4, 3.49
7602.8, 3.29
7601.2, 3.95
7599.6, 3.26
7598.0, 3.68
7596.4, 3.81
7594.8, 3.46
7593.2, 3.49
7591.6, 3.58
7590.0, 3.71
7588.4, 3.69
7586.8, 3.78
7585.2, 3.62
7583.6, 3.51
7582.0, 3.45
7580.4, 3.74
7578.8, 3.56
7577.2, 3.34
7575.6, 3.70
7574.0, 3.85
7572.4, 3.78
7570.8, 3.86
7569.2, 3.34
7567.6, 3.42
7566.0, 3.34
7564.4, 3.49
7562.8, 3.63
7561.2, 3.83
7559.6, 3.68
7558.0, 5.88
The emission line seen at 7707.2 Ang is [S II]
